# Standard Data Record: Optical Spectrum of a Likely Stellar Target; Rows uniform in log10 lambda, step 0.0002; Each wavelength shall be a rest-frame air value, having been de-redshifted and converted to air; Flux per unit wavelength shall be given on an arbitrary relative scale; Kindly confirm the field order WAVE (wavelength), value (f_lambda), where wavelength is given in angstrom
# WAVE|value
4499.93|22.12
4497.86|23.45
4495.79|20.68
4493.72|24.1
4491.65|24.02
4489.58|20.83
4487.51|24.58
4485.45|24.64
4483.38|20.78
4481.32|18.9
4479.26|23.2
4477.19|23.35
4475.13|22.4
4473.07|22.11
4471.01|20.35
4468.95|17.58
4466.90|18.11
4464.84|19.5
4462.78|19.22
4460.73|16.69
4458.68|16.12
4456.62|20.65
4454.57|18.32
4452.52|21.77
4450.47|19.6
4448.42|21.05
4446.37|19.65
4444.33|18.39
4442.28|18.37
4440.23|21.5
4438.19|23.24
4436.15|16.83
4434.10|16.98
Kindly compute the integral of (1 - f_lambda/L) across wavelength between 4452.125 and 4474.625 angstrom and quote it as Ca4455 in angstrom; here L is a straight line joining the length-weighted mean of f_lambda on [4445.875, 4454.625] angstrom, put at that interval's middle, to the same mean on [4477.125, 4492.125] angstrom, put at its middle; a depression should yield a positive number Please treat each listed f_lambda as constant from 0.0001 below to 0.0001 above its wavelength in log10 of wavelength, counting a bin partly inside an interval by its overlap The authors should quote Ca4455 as 2.1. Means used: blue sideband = 20.3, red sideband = 22.4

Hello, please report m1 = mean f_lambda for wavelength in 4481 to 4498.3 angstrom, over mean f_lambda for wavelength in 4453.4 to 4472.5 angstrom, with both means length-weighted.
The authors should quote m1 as 1.2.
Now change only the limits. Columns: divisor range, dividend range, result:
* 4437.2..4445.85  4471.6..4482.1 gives 1.08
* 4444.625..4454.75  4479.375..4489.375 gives 1.10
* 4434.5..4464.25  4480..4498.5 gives 1.16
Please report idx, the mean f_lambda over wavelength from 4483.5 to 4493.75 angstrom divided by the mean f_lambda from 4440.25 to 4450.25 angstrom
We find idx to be 1.2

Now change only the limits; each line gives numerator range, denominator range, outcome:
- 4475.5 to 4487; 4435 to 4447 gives 1.14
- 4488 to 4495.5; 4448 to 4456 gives 1.13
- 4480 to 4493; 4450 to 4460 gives 1.16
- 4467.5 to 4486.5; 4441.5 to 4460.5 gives 1.11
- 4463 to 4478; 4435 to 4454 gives 1.02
